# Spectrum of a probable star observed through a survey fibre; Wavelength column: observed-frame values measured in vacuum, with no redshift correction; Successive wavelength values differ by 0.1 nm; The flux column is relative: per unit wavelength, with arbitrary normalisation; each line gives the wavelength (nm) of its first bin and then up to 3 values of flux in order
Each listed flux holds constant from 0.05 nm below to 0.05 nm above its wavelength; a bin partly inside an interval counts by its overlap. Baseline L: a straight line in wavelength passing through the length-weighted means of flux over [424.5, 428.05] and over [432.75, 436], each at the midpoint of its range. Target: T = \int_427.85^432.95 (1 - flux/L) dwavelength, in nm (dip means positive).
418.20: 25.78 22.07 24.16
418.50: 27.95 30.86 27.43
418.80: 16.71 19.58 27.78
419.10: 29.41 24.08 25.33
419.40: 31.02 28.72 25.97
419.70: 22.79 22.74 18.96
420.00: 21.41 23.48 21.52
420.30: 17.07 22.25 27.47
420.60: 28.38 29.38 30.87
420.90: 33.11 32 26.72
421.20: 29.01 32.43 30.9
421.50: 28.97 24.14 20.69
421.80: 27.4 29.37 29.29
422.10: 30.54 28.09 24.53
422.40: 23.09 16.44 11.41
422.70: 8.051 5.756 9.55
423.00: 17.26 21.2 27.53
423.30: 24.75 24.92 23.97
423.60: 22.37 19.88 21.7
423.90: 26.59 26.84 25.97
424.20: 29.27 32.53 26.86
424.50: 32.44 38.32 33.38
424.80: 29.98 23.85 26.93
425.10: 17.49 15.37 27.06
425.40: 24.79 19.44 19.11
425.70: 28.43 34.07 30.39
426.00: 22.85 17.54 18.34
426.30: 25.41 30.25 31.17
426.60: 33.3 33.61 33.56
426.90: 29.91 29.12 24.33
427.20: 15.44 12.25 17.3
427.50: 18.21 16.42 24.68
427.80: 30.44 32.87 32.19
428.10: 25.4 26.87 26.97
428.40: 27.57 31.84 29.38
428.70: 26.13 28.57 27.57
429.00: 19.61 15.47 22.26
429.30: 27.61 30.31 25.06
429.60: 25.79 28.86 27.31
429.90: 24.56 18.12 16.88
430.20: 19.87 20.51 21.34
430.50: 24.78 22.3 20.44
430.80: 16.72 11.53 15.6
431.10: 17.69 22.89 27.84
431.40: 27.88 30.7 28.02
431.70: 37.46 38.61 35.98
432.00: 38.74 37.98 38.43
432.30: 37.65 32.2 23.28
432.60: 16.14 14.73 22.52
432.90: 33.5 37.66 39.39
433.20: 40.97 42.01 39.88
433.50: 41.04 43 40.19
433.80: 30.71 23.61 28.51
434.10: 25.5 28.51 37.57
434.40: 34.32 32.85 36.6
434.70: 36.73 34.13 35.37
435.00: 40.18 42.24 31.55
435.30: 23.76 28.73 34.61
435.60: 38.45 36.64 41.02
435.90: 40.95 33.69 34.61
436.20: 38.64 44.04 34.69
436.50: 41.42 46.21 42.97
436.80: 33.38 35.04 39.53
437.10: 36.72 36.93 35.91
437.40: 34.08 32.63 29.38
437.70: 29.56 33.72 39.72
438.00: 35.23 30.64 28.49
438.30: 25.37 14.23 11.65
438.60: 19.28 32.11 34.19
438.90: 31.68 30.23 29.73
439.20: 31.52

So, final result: 0.72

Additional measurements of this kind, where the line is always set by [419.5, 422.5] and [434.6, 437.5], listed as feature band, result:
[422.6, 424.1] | 0.428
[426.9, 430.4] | 0.801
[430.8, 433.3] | 0.335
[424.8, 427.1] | 0.283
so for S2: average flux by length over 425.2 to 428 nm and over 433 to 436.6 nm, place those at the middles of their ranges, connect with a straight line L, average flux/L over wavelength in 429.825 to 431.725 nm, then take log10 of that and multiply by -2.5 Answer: 0.35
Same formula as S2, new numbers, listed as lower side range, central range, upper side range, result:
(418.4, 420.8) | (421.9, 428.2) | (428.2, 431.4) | -0.02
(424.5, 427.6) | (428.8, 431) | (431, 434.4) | 0.29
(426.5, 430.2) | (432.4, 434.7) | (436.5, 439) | -0.12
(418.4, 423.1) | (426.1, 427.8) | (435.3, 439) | 0.13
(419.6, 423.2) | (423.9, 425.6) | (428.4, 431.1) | -0.14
